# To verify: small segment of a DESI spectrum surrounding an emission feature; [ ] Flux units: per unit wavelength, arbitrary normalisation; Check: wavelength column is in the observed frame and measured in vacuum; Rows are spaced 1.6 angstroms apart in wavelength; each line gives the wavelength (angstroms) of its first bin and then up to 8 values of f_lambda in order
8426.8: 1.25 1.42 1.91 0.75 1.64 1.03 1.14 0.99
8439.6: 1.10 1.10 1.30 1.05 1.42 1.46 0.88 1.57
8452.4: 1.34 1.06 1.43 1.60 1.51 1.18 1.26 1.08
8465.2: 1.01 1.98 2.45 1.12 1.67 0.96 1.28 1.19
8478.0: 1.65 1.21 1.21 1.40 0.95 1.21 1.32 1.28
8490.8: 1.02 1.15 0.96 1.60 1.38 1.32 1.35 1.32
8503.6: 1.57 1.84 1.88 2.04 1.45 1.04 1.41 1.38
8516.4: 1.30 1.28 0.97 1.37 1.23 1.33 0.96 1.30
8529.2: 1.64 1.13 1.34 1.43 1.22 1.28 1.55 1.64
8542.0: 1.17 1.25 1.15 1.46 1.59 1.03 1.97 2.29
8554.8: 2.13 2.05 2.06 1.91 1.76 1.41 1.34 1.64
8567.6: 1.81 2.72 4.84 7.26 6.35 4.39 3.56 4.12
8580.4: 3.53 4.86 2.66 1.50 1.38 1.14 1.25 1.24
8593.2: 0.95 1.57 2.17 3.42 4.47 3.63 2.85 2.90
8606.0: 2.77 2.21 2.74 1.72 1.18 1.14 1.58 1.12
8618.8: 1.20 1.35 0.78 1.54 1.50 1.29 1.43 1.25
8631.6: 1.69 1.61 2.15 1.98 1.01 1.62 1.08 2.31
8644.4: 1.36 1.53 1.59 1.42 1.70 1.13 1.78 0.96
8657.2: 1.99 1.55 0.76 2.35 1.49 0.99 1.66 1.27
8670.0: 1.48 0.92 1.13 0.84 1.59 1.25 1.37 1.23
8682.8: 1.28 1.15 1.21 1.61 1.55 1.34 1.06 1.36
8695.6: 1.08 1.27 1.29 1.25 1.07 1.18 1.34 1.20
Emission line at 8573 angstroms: Halpha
